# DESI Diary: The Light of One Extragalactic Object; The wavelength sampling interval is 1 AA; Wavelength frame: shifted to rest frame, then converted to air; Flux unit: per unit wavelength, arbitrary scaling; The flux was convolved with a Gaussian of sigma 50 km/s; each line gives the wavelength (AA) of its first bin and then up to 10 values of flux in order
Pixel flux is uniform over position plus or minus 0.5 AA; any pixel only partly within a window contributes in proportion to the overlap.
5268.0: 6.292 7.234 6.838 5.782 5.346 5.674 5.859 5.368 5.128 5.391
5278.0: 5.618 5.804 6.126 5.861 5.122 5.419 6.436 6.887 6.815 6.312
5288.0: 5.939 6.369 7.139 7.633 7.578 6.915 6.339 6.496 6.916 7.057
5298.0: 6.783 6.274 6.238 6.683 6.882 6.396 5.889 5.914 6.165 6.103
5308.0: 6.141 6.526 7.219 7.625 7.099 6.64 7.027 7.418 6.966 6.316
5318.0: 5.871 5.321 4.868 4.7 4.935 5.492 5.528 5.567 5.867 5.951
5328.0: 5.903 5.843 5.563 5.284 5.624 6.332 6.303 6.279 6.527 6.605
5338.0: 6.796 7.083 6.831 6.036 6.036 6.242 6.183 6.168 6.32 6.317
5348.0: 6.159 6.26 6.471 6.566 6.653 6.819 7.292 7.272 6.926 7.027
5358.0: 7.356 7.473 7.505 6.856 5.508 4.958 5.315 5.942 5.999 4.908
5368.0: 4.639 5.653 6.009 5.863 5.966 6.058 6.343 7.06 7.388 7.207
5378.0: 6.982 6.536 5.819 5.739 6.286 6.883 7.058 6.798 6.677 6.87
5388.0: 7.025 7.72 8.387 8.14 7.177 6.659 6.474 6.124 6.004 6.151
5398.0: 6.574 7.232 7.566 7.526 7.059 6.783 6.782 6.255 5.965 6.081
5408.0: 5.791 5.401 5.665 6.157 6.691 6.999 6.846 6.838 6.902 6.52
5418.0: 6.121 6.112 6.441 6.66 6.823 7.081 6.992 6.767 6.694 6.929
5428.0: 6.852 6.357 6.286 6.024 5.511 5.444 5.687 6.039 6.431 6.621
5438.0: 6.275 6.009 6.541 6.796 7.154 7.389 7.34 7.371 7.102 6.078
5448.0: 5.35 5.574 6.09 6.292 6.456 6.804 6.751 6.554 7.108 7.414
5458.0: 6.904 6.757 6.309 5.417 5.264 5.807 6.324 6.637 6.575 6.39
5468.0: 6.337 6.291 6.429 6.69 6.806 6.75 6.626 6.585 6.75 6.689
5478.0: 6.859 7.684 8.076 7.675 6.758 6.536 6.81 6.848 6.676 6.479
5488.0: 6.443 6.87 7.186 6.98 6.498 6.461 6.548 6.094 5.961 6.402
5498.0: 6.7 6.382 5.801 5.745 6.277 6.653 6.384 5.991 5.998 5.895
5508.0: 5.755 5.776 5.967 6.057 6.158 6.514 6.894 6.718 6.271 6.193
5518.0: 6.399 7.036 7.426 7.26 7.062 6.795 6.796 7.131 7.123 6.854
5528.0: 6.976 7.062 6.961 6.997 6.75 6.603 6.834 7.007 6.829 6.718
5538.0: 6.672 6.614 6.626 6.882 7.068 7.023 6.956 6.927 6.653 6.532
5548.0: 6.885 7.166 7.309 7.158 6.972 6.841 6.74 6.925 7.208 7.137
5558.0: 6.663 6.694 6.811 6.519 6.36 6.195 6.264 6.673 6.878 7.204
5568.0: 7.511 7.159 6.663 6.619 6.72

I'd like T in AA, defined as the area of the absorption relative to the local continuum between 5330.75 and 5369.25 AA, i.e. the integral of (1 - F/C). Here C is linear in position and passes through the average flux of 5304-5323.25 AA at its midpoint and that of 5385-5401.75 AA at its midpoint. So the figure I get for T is 1.5 AA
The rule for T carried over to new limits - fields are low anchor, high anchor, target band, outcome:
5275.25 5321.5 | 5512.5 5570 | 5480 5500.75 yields 0.3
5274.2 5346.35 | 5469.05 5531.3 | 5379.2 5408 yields -1.6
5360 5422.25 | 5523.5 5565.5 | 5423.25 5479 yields 1.0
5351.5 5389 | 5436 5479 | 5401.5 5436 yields 0.6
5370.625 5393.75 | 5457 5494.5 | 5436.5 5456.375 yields 0.4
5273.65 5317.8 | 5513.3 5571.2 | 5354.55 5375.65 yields 1.0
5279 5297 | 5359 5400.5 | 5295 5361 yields 1.1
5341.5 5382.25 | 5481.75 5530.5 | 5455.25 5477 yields 0.0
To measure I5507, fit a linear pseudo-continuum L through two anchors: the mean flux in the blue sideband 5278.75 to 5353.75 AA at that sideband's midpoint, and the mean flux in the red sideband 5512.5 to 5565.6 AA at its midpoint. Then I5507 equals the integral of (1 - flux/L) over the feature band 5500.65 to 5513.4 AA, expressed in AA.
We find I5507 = 1.2 AA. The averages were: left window 6.31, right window 6.82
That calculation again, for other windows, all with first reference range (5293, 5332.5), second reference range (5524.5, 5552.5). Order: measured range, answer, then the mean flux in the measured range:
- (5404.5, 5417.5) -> 0.4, 6.32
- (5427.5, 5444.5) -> 0.5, 6.4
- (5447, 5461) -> 0.4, 6.44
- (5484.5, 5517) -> 2.1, 6.35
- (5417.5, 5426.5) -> -0.1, 6.63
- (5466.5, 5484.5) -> -0.3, 6.82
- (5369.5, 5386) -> -0.3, 6.51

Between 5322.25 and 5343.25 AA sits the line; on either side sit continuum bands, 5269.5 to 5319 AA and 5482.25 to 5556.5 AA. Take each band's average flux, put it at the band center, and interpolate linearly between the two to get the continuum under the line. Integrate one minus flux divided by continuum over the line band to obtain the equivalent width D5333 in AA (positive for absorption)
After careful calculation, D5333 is 1.1 AA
